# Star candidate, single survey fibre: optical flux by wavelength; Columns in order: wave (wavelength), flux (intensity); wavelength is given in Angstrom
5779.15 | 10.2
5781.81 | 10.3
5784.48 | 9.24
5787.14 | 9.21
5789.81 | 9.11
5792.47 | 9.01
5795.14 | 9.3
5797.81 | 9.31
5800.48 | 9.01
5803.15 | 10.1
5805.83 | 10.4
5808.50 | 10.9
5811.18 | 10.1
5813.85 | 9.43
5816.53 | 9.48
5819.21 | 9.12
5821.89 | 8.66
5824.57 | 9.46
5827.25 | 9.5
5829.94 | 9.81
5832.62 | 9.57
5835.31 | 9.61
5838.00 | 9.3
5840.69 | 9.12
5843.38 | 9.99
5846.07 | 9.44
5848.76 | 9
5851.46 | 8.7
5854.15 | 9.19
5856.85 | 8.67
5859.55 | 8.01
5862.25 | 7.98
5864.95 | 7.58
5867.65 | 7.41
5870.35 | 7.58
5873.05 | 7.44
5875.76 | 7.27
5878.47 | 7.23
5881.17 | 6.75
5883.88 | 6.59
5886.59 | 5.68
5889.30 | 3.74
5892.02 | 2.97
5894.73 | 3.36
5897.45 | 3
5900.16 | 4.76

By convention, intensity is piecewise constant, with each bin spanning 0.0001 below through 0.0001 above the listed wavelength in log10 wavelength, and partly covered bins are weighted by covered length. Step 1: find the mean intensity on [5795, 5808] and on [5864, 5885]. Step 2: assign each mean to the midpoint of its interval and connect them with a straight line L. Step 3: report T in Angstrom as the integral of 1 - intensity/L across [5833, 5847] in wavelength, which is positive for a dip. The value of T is -1.8 Angstrom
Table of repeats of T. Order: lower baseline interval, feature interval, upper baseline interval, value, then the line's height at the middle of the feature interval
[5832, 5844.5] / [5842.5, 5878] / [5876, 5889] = -1.4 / 7.96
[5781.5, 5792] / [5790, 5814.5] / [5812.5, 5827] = -1.1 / 9.3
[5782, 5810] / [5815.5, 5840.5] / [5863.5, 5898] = -3.6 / 8.22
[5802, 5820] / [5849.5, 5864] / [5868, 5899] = -2.5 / 7.24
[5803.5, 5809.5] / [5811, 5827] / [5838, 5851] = 1.3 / 10.1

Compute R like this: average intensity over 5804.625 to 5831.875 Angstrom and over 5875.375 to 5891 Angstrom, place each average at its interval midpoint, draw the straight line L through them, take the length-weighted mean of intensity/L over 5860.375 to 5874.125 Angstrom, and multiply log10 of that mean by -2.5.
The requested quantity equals -0.10 mag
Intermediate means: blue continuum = 9.68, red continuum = 6.07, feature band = 7.62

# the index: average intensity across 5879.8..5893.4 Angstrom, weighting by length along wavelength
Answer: 5.15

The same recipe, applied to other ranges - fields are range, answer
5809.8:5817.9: 9.67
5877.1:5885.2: 6.86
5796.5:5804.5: 9.47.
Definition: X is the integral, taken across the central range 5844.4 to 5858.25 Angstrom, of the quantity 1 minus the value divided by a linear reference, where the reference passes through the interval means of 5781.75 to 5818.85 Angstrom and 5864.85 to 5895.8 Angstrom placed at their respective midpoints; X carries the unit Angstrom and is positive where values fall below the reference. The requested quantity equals -3.1 Angstrom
